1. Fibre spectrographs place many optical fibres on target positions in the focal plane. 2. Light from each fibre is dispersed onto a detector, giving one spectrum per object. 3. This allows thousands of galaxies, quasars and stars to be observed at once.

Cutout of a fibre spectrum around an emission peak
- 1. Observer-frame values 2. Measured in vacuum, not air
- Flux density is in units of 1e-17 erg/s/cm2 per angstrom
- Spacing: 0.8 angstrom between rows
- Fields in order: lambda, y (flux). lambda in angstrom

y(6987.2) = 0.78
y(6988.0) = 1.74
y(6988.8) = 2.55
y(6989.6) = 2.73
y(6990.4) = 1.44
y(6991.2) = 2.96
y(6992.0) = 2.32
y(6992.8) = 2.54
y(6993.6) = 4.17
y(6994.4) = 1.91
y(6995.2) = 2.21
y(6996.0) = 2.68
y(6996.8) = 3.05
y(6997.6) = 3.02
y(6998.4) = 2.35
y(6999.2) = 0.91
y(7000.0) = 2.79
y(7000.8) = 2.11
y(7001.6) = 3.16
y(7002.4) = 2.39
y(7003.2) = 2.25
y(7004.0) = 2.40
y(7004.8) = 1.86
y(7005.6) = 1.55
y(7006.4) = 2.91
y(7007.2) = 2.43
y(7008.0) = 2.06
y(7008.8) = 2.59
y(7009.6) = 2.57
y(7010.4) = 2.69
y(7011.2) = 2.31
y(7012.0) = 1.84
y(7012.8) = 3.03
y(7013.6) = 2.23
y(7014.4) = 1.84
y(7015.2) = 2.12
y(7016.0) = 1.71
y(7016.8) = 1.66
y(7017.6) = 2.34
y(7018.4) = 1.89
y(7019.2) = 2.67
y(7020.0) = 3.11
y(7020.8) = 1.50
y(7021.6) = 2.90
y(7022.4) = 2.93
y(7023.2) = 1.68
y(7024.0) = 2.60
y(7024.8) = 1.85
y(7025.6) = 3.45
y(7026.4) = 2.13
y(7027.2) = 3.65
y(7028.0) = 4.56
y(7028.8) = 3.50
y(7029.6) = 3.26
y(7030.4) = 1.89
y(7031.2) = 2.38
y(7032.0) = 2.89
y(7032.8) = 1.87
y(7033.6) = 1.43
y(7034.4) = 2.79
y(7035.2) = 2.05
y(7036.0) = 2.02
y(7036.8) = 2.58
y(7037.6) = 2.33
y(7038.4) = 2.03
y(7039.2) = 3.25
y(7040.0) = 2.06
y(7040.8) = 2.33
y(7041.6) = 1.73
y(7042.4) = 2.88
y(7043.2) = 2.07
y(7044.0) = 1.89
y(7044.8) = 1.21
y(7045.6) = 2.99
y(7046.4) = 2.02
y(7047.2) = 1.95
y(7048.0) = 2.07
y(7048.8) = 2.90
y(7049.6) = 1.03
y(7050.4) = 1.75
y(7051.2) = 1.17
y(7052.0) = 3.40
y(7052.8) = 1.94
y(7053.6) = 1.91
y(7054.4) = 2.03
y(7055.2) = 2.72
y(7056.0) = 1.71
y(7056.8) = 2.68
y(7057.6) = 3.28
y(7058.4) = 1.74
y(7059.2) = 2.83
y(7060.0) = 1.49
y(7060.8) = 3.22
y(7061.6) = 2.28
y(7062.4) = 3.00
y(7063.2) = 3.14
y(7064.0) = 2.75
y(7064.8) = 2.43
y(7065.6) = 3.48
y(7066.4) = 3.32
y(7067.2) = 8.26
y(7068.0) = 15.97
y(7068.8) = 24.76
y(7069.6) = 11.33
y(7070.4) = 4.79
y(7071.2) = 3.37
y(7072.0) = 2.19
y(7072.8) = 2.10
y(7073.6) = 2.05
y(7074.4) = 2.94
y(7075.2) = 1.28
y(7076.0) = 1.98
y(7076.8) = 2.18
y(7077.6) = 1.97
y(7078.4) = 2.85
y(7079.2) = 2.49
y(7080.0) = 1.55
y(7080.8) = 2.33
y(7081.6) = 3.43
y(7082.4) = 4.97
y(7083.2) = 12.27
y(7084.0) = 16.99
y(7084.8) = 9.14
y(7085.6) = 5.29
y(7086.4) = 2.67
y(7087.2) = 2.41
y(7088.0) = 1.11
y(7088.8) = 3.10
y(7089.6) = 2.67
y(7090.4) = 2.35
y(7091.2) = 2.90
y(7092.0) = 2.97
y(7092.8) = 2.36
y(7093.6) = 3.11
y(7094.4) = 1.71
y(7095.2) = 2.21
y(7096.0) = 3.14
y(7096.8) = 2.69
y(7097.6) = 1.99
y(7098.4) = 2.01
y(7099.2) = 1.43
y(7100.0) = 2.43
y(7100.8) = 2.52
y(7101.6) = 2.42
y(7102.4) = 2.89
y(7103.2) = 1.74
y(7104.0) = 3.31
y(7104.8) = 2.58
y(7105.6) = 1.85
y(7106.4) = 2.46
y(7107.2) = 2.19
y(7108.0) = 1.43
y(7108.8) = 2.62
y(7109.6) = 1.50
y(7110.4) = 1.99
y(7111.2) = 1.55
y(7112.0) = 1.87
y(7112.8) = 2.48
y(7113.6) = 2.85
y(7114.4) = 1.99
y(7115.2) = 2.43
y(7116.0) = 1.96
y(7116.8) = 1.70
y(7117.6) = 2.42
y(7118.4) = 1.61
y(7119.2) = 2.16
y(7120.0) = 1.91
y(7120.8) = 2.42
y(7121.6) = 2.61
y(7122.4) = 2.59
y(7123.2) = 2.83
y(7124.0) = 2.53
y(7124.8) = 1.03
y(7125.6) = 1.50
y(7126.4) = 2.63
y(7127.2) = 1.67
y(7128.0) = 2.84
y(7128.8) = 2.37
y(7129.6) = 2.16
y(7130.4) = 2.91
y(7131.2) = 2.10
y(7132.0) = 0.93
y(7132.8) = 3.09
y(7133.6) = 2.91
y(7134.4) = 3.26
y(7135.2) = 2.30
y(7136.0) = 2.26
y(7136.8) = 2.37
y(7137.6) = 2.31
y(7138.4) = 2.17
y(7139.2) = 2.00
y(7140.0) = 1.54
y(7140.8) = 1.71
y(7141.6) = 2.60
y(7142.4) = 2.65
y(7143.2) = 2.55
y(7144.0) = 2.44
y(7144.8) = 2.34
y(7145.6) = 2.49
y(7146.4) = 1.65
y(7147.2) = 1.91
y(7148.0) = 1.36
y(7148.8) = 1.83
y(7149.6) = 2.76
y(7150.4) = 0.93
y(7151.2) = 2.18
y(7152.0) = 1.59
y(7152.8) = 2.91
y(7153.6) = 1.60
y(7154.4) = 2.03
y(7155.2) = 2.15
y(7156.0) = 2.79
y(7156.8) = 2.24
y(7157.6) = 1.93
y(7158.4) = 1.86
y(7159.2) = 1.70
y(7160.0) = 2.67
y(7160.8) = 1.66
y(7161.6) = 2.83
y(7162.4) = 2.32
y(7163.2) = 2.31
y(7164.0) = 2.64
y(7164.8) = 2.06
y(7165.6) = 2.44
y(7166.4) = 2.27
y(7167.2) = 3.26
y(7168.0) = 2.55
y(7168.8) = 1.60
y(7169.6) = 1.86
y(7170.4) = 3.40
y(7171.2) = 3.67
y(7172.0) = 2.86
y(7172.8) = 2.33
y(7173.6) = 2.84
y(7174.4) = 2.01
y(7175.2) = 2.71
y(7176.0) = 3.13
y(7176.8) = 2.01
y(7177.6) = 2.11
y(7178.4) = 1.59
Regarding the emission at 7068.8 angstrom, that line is [S II]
